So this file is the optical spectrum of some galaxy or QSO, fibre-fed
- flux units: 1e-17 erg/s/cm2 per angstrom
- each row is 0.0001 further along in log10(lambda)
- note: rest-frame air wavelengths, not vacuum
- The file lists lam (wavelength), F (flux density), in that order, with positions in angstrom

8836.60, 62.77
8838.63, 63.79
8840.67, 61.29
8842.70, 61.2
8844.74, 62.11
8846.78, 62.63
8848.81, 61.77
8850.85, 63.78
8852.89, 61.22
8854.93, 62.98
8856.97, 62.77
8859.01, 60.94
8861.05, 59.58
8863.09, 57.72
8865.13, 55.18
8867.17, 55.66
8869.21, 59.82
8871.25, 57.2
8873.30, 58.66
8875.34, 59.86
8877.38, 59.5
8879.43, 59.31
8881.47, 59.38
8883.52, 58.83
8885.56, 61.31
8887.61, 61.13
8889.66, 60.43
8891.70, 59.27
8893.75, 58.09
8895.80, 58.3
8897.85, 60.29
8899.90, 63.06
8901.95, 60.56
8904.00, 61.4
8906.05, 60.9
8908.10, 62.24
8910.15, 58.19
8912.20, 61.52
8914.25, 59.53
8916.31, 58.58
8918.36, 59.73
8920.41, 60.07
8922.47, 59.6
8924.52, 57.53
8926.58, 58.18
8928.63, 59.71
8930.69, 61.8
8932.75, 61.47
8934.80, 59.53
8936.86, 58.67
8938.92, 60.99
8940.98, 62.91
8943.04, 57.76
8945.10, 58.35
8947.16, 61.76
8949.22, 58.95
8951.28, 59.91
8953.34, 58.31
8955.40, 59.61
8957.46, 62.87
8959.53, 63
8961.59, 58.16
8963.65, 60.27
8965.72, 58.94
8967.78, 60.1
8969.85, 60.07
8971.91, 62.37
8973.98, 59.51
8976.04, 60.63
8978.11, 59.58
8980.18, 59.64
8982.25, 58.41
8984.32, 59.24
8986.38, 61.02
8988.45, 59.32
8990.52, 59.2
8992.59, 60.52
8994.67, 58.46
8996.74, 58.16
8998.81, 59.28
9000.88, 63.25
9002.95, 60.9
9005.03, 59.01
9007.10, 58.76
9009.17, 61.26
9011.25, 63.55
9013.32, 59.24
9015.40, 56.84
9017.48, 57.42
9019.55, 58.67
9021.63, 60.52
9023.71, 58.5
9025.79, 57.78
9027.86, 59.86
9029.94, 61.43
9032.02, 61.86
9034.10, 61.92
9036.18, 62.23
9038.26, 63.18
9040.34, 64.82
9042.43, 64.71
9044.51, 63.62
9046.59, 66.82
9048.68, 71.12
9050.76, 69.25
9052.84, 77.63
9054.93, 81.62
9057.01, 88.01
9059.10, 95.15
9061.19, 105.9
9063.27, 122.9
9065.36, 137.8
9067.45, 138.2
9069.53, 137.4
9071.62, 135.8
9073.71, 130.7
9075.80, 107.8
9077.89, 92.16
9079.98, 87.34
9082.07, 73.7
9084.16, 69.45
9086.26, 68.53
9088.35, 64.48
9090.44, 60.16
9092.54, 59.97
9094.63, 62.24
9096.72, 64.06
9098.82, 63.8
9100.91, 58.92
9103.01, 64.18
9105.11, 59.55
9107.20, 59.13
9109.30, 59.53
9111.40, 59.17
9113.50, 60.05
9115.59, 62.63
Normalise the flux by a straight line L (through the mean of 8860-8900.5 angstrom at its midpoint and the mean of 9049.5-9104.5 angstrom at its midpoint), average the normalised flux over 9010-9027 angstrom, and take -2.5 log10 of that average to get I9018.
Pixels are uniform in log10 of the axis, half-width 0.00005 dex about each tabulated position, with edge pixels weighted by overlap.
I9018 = 0.328 mag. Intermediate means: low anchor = 59.1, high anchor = 88.8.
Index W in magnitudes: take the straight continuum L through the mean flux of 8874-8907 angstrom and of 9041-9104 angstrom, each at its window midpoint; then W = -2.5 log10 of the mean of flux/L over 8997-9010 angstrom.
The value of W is 0.25 mag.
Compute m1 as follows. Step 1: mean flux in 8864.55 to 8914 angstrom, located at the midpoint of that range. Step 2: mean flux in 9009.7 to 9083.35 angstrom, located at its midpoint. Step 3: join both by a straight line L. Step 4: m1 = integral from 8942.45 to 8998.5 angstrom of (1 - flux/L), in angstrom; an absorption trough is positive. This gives 8.73 angstrom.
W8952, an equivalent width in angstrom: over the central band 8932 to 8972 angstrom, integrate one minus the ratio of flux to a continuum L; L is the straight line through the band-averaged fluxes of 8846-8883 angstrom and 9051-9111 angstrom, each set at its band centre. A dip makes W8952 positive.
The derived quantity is 5.85 angstrom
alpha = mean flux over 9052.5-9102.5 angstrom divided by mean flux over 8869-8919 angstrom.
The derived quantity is 1.5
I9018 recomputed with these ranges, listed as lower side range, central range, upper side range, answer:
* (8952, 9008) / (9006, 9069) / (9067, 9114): -0.05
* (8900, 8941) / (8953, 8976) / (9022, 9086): 0.14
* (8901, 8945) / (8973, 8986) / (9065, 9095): 0.21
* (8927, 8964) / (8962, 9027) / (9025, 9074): 0.21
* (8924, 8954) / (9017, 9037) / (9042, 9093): 0.33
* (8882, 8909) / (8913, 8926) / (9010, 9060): 0.04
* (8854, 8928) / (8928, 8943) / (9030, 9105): 0.08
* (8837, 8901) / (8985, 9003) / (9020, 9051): 0.04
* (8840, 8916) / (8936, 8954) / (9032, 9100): 0.15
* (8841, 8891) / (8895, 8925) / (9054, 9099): 0.12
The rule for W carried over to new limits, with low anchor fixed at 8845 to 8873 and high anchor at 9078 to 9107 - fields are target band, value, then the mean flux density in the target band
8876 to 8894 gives 0.02 mag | 59.8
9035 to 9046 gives 0.02 mag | 63.8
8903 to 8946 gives 0.04 mag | 59.9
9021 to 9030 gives 0.09 mag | 59.4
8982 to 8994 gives 0.07 mag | 59.7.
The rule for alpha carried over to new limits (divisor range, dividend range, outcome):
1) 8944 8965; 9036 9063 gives 1.28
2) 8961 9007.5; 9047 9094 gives 1.57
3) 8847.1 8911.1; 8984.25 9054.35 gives 1.03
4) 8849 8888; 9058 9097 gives 1.61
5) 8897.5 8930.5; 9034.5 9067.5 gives 1.39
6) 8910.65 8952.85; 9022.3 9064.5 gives 1.22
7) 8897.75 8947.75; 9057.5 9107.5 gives 1.47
